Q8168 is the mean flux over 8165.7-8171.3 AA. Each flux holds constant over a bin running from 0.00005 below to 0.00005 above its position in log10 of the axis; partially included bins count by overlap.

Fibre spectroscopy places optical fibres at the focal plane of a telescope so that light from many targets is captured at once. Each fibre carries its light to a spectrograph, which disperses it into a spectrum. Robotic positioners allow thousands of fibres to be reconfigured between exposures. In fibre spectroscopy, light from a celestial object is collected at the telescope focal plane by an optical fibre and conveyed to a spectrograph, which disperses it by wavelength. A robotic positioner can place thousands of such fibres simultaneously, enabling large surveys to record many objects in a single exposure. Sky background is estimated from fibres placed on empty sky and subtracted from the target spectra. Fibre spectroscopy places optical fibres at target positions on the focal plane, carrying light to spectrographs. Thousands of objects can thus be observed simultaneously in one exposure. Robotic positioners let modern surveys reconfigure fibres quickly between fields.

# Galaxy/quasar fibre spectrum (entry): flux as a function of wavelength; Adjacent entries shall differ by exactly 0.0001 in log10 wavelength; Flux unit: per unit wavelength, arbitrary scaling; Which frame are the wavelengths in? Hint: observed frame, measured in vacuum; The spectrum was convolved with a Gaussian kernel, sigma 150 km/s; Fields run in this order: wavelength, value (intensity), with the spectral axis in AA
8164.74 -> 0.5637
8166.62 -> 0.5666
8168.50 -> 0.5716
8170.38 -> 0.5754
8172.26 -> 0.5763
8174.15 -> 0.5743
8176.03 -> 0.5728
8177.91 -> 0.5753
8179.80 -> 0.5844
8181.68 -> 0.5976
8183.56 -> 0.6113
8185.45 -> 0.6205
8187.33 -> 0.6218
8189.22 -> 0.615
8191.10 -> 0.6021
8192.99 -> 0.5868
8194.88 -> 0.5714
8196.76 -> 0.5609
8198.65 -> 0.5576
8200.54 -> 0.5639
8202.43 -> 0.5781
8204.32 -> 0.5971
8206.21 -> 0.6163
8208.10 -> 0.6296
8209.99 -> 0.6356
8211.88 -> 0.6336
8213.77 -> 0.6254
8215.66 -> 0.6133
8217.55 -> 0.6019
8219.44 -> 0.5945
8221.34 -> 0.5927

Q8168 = 0.571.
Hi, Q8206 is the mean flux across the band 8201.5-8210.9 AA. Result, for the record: 0.611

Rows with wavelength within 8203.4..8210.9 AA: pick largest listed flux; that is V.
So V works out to 0.6356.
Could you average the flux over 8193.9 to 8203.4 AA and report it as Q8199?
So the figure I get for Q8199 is 0.566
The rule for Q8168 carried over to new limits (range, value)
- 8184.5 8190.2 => 0.619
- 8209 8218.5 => 0.622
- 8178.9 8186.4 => 0.604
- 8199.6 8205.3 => 0.58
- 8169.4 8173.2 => 0.576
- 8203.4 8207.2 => 0.607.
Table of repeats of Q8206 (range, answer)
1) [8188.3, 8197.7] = 0.588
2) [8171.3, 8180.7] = 0.576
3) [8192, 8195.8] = 0.578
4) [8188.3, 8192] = 0.61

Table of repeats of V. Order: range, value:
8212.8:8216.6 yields 0.6254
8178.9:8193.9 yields 0.6218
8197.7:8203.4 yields 0.5781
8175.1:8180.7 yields 0.5844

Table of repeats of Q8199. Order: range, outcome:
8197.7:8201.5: 0.56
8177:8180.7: 0.579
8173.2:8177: 0.573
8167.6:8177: 0.574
